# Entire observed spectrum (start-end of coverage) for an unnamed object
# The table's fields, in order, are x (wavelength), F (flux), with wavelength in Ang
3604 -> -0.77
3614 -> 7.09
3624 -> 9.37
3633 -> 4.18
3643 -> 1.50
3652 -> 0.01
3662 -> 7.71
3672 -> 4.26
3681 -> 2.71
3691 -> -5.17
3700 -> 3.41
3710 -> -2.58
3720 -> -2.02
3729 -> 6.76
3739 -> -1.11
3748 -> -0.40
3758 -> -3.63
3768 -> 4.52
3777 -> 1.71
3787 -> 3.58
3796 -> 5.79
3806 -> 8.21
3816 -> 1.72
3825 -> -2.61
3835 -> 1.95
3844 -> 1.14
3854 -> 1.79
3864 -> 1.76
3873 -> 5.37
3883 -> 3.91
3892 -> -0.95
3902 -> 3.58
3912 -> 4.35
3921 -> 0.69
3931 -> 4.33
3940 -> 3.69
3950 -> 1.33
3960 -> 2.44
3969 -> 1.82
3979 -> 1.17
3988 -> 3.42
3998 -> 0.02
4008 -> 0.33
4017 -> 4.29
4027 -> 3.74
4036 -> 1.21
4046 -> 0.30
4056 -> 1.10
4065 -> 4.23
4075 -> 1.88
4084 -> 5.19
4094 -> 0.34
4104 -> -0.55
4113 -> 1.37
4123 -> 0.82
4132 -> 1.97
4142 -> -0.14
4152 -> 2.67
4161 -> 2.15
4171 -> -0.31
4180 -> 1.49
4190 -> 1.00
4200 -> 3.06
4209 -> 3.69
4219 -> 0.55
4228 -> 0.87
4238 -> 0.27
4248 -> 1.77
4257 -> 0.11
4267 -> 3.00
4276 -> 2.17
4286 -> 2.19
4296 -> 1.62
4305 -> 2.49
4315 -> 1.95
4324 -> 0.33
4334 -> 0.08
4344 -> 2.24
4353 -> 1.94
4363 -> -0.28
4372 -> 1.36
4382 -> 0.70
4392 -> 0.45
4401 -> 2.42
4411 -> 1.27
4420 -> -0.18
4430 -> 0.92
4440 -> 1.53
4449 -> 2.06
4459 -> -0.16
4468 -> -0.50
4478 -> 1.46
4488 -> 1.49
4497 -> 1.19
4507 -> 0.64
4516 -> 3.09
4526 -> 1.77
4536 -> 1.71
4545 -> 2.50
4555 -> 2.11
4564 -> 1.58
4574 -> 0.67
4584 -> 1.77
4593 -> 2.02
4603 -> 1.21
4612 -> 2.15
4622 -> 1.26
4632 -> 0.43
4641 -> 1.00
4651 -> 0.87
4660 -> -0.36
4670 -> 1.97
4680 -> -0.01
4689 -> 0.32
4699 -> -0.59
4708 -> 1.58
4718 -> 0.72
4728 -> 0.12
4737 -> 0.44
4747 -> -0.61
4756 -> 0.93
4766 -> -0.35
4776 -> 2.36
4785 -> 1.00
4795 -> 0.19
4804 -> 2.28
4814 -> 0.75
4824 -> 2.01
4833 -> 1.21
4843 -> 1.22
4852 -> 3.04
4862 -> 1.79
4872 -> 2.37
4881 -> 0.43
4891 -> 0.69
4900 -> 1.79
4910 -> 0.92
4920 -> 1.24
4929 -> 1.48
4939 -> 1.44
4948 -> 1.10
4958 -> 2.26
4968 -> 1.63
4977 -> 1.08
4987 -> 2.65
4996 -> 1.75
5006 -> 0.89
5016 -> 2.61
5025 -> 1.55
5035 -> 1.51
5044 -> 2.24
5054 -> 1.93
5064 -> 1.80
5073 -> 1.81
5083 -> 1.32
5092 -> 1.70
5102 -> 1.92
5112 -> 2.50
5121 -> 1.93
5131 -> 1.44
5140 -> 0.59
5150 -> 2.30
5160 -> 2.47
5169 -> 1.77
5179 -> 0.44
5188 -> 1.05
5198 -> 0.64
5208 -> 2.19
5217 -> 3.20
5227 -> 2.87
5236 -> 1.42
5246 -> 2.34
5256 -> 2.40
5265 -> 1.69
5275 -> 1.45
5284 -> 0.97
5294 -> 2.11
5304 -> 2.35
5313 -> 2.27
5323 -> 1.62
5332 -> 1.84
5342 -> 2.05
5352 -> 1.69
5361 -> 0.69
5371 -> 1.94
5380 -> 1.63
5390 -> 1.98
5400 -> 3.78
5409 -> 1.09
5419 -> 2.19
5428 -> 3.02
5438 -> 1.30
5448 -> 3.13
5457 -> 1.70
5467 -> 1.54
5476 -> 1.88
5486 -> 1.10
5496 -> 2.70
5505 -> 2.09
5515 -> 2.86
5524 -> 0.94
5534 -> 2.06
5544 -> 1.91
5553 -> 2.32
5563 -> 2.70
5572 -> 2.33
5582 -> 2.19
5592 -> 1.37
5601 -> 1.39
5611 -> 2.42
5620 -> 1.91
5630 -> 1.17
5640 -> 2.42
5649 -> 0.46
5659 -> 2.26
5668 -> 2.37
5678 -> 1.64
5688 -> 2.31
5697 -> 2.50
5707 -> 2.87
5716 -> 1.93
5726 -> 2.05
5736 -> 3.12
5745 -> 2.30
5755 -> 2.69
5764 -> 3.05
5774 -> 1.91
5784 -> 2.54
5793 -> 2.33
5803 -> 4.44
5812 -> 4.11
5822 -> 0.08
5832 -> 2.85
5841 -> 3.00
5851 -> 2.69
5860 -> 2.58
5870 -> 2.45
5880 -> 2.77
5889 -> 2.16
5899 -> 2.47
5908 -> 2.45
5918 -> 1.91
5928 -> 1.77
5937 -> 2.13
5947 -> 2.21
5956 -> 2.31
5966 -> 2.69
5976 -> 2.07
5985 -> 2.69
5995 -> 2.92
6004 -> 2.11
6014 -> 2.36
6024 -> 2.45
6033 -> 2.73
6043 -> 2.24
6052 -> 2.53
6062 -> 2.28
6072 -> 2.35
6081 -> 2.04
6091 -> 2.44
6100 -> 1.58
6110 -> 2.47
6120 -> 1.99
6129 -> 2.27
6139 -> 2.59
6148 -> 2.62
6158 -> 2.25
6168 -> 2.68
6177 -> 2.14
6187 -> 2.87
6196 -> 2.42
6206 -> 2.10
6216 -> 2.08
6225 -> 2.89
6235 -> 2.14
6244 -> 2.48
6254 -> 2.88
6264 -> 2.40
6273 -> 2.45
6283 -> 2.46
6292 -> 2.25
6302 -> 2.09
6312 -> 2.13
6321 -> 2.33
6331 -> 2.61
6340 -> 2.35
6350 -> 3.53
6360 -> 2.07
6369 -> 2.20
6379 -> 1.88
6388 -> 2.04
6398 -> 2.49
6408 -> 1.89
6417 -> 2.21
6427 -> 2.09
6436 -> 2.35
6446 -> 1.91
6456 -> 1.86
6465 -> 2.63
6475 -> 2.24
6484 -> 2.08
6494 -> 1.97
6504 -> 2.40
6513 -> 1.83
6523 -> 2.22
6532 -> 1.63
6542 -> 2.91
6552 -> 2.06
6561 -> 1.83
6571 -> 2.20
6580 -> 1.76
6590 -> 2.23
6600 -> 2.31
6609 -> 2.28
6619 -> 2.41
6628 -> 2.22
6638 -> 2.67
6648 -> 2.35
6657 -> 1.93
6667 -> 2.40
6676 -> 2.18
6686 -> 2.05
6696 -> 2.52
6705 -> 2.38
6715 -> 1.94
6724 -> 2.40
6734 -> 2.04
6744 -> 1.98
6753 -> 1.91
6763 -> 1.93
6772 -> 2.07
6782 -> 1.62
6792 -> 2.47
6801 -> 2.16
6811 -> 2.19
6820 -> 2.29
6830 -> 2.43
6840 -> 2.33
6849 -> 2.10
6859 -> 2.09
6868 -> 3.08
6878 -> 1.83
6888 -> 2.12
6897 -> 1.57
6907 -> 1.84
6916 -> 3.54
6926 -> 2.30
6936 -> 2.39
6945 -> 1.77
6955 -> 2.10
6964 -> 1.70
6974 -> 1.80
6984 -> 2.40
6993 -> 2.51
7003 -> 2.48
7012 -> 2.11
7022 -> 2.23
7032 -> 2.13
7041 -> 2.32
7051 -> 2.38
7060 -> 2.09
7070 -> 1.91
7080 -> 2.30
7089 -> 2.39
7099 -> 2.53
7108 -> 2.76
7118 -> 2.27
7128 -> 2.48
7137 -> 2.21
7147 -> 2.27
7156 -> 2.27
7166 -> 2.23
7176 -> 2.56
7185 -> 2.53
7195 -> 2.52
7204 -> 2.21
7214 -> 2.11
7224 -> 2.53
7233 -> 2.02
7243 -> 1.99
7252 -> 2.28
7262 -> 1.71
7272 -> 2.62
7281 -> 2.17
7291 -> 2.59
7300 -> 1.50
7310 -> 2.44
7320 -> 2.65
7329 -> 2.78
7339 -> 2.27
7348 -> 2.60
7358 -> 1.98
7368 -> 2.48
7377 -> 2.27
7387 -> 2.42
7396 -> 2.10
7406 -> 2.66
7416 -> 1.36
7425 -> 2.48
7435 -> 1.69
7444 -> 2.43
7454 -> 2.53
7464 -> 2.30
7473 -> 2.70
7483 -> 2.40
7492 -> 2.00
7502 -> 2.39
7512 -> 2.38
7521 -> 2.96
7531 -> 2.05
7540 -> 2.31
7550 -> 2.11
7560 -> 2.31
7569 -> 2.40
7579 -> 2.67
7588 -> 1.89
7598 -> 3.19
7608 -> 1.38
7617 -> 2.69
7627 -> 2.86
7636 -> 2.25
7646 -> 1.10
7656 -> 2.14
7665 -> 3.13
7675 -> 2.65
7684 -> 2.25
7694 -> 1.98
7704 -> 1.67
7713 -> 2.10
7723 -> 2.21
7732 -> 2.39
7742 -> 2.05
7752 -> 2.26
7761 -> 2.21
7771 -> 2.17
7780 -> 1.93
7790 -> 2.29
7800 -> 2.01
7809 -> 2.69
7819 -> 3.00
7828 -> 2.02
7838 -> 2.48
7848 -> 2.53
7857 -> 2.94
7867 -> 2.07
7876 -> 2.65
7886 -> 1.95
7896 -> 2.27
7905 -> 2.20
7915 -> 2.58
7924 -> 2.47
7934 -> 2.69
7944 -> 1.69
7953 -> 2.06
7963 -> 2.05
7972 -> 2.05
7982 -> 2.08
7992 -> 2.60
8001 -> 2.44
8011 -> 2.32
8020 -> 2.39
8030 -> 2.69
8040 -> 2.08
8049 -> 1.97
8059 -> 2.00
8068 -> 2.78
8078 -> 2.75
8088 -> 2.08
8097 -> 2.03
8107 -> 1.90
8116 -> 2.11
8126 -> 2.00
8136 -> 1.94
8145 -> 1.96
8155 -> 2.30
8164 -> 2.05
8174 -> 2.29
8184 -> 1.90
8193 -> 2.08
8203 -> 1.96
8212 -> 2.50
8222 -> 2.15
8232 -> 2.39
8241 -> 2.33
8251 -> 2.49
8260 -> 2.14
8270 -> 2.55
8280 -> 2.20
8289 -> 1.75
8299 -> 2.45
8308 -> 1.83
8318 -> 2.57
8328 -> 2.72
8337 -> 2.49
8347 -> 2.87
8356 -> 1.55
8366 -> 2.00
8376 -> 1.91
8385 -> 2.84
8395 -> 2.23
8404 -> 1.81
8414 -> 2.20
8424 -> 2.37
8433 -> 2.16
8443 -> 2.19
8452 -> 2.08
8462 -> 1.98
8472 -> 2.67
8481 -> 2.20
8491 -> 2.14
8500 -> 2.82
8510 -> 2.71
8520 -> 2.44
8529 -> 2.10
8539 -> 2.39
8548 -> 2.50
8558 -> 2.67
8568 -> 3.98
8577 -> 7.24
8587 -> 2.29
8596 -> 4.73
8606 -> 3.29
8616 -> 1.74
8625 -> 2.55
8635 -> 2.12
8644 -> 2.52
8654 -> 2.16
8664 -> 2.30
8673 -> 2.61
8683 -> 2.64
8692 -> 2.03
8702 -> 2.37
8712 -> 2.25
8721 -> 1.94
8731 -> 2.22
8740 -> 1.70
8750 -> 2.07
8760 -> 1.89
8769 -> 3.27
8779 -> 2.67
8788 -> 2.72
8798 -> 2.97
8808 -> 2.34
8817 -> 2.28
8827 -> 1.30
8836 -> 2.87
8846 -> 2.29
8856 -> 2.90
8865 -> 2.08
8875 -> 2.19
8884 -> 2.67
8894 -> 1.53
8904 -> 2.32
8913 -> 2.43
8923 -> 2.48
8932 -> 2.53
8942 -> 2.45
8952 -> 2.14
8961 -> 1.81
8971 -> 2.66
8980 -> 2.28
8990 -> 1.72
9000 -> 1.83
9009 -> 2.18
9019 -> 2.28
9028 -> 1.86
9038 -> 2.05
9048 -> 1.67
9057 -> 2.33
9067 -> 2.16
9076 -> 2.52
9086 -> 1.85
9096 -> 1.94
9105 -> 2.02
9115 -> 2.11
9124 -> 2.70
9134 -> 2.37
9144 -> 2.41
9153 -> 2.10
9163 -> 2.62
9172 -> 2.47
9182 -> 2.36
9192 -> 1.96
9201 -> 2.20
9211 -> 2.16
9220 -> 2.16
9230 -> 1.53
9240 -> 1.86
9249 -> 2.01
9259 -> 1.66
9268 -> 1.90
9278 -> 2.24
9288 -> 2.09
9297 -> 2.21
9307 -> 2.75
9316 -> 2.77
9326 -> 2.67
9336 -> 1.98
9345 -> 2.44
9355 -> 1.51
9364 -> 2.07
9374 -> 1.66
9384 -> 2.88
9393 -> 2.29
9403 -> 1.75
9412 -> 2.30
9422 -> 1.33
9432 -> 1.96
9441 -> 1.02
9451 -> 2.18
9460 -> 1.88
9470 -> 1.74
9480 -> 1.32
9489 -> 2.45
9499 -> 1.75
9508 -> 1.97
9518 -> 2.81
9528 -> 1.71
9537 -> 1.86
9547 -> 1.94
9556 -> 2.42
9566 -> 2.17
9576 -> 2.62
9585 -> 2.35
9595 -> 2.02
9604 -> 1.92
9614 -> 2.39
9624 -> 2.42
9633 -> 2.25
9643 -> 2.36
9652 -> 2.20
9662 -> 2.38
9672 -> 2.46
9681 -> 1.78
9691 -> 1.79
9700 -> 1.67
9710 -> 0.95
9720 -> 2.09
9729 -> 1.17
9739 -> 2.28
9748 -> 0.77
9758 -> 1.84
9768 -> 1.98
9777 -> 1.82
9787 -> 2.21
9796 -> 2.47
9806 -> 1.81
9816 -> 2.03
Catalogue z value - 0.306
